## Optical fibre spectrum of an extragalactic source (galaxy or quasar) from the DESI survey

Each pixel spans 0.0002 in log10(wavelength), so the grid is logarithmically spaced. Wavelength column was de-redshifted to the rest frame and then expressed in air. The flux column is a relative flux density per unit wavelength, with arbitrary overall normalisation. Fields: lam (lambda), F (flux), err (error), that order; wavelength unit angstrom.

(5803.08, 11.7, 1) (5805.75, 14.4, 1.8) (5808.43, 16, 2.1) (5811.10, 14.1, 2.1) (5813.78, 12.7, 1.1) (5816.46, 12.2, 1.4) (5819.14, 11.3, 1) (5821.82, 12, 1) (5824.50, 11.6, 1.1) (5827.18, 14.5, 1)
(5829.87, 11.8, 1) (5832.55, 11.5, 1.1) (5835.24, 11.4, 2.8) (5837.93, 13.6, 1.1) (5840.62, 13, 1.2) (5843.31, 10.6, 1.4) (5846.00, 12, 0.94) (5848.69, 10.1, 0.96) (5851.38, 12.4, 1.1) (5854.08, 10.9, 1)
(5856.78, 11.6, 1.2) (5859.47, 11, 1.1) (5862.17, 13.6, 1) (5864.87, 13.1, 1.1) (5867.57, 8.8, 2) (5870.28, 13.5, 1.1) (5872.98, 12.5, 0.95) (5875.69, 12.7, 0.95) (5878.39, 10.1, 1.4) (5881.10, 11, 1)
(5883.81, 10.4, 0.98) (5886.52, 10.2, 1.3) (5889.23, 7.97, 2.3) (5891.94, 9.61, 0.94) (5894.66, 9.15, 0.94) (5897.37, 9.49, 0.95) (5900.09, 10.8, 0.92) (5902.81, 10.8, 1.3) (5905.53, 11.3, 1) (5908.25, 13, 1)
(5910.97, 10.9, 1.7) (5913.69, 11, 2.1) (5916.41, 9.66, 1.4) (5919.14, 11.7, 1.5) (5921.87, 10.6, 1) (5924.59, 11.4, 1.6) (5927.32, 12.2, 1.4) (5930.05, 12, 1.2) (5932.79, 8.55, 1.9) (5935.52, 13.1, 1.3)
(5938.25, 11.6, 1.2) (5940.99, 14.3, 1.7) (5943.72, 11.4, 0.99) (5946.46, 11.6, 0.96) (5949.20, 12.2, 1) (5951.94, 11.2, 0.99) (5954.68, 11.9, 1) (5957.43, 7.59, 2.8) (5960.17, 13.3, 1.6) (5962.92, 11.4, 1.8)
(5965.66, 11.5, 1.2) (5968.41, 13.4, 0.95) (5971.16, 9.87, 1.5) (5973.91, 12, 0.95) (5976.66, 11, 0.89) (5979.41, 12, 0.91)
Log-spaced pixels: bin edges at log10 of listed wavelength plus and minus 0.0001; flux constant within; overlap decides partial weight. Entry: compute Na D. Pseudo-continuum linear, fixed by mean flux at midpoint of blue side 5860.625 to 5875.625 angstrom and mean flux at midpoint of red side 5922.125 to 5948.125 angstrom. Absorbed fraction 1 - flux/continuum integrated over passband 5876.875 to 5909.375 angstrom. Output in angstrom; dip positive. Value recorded 4.8 angstrom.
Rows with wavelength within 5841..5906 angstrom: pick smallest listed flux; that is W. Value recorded 7.97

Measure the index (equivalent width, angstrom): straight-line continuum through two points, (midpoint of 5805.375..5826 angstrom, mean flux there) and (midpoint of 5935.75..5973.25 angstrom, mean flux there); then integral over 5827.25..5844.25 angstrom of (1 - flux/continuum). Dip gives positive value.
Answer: 0.8 angstrom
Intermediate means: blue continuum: 13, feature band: 12.2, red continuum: 11.7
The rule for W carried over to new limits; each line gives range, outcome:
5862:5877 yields 8.8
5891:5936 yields 8.55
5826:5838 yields 11.4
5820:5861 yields 10.1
